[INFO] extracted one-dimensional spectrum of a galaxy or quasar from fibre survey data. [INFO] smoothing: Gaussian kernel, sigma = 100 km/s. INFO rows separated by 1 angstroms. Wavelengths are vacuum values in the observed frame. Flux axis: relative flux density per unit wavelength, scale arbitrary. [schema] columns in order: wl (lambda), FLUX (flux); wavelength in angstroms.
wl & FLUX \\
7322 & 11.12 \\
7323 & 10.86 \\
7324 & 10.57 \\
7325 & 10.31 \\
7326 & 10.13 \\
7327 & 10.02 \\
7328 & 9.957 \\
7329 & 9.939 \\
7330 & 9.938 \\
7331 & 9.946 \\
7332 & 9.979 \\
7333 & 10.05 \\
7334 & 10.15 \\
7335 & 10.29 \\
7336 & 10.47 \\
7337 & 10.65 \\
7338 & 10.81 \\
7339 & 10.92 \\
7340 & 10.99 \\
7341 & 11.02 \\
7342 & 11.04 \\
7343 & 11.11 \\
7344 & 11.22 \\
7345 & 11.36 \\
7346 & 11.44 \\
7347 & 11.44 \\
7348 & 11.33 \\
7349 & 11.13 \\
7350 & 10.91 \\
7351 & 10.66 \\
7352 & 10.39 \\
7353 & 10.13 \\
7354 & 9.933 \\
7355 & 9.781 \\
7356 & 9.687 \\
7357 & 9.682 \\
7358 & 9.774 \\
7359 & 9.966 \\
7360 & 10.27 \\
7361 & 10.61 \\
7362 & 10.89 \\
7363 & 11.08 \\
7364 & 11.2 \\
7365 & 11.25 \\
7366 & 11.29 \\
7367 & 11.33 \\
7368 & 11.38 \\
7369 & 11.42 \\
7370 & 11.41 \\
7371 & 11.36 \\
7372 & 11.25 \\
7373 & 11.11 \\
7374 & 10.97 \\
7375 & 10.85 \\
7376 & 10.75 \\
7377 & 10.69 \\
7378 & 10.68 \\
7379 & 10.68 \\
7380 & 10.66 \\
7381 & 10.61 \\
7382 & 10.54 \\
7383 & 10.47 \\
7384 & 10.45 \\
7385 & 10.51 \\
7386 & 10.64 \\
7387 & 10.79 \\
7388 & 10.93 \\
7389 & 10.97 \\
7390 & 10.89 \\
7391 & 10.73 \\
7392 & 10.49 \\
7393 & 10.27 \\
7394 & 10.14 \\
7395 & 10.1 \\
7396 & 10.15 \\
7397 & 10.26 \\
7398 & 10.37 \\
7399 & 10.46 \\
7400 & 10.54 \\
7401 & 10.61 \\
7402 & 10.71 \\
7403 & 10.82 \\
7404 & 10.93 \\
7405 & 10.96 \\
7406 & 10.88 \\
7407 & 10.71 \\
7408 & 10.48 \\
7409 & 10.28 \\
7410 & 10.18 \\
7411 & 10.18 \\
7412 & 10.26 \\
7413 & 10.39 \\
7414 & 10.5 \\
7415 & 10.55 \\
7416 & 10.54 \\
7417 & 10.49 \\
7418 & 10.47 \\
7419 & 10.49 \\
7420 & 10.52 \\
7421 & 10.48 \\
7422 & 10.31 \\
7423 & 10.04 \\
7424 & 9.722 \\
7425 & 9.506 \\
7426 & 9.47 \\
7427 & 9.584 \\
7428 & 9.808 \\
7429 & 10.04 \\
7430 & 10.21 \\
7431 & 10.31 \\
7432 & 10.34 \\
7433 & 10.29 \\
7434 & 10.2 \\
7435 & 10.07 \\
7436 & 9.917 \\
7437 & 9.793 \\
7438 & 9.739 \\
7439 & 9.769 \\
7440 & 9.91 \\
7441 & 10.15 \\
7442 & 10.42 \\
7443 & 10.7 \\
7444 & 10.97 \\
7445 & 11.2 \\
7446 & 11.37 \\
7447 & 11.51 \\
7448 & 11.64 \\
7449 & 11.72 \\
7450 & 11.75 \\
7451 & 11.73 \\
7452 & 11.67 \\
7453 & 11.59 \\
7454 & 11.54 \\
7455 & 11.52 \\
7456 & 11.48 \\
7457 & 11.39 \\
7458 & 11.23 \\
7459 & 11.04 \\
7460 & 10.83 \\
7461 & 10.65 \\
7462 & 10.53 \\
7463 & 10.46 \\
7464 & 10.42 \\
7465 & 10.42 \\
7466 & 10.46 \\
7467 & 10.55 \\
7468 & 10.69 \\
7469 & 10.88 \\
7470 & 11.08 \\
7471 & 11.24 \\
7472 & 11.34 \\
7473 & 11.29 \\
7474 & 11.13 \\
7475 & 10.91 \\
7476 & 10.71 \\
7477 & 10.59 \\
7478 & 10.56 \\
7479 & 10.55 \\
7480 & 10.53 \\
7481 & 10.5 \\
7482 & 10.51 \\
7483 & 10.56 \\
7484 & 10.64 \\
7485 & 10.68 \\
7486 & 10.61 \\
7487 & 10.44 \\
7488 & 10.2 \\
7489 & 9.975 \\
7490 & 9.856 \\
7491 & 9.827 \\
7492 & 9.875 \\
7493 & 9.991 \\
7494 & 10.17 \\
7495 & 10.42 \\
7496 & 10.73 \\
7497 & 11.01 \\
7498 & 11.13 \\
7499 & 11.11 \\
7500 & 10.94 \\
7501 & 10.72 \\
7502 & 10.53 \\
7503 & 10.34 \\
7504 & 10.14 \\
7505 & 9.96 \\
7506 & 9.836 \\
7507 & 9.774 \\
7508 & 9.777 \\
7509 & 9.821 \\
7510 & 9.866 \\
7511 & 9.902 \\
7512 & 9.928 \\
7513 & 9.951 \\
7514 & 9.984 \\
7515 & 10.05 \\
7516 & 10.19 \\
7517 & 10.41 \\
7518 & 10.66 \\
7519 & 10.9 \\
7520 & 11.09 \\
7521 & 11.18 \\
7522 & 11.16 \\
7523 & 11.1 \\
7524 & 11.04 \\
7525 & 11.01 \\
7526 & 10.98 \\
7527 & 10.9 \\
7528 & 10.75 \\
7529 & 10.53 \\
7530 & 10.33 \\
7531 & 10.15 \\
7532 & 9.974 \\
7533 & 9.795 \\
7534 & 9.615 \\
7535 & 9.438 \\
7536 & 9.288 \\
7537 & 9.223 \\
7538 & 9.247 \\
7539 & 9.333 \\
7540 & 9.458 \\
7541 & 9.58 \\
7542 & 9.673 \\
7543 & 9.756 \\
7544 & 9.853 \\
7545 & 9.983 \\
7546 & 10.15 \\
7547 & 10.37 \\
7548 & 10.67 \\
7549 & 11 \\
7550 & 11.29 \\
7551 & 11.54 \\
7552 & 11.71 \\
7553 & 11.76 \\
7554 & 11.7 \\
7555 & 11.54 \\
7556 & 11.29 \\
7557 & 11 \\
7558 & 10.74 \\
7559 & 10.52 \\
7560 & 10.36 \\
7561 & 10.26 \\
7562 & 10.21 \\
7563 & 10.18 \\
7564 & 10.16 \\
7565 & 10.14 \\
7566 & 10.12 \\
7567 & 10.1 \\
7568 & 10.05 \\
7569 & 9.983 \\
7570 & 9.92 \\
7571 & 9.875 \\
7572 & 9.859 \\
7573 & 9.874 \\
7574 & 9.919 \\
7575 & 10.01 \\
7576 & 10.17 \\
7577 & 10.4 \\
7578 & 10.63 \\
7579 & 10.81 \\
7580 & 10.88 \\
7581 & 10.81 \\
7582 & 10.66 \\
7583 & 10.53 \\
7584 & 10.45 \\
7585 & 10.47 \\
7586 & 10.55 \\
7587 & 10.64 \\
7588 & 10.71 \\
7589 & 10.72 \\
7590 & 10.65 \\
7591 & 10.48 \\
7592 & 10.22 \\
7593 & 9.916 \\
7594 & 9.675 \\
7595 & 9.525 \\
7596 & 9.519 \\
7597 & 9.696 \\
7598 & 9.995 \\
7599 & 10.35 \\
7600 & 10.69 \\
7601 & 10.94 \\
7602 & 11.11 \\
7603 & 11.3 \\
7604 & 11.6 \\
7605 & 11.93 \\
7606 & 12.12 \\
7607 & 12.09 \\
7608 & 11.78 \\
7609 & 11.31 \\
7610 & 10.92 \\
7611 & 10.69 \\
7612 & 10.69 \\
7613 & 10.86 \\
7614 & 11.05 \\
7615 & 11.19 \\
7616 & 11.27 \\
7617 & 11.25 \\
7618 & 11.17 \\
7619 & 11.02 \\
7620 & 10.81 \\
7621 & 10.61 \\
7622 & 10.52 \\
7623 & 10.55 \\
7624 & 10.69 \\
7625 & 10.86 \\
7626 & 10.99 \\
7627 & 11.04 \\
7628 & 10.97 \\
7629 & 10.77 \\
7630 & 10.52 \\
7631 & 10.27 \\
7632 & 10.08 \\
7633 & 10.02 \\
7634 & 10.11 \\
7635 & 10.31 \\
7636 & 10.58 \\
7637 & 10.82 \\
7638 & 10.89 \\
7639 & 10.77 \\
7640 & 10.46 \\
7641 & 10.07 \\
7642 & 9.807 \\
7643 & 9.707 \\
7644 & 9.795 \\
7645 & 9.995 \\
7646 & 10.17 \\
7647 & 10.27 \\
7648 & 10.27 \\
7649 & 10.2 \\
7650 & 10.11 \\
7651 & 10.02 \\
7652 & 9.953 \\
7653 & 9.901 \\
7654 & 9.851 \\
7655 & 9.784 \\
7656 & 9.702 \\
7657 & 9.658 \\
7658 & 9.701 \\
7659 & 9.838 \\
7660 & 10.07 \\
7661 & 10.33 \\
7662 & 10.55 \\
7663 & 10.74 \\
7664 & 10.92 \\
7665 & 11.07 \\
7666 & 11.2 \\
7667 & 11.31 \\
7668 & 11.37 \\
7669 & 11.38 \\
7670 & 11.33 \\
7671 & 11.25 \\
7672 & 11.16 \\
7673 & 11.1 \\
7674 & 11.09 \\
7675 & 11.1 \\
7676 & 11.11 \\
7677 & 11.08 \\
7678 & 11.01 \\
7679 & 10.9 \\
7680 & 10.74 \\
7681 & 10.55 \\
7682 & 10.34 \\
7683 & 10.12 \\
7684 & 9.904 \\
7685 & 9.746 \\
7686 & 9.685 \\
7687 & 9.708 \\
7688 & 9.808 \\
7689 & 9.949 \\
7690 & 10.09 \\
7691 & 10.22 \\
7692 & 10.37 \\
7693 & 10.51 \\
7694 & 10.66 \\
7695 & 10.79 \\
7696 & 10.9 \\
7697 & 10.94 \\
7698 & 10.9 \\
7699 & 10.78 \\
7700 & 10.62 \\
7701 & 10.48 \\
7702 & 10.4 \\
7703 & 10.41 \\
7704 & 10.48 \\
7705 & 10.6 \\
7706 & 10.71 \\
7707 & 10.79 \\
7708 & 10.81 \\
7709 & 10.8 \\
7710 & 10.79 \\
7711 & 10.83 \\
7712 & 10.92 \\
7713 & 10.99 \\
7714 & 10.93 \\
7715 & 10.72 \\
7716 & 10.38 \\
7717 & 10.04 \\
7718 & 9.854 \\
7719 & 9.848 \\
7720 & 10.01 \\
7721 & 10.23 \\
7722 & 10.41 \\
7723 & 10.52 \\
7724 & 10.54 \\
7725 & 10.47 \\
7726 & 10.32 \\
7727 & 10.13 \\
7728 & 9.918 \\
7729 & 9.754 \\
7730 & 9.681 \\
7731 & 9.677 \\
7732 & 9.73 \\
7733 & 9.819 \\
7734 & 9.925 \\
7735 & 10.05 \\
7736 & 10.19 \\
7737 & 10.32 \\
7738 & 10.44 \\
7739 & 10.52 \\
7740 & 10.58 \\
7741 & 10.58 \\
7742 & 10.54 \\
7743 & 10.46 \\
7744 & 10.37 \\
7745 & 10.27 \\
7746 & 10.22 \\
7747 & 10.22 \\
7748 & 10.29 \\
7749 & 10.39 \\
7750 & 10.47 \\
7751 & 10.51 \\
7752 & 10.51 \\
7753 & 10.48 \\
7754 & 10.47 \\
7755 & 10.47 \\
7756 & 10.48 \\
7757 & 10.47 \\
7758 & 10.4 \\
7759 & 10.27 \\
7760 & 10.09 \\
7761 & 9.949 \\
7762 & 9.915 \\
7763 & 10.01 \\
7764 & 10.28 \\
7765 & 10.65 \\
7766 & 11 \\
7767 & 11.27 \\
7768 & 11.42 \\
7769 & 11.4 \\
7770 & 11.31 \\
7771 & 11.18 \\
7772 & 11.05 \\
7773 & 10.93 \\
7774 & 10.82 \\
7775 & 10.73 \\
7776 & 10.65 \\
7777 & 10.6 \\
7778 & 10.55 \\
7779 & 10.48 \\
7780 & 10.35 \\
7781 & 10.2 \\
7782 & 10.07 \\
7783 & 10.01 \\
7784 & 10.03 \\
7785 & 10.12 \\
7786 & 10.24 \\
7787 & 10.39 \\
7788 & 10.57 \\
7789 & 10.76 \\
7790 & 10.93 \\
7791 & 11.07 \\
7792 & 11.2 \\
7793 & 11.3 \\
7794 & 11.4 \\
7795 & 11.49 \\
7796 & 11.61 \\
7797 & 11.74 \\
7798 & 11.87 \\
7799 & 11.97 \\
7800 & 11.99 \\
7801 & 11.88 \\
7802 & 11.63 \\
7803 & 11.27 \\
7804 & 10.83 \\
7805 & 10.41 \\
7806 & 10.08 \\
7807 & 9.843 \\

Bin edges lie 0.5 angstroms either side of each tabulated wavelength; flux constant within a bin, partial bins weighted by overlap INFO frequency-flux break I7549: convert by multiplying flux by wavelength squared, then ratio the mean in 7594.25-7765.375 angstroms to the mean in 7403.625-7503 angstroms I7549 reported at 1.1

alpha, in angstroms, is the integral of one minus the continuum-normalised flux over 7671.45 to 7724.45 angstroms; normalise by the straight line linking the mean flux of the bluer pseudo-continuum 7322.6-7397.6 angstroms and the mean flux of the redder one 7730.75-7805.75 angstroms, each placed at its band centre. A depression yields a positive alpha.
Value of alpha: 0.6 angstroms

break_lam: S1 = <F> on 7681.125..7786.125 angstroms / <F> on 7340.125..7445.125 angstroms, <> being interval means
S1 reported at 0.99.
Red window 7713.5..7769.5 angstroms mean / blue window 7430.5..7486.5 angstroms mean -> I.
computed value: 1.0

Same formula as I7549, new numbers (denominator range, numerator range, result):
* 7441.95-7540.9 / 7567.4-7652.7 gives 1.03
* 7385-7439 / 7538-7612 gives 1.06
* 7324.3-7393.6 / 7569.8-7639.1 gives 1.07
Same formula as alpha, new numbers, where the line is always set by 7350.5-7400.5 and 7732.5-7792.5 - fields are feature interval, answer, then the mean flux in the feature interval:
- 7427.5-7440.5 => 0.7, 10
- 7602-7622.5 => -1.3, 11.2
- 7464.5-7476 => -0.3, 10.9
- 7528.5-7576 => 1.5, 10.2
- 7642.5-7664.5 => 1.0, 10.1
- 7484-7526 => 0.7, 10.4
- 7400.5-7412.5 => 0.0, 10.6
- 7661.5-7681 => -1.0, 11.1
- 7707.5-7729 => 0.2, 10.4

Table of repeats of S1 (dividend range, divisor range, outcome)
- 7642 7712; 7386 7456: 0.99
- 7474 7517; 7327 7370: 0.97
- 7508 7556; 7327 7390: 0.97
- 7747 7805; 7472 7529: 1.03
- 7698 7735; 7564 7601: 1.01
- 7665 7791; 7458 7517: 1.00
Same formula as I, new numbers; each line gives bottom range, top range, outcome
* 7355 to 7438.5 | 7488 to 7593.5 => 0.99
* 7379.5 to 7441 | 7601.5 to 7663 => 1.02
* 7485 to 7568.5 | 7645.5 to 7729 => 1.01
